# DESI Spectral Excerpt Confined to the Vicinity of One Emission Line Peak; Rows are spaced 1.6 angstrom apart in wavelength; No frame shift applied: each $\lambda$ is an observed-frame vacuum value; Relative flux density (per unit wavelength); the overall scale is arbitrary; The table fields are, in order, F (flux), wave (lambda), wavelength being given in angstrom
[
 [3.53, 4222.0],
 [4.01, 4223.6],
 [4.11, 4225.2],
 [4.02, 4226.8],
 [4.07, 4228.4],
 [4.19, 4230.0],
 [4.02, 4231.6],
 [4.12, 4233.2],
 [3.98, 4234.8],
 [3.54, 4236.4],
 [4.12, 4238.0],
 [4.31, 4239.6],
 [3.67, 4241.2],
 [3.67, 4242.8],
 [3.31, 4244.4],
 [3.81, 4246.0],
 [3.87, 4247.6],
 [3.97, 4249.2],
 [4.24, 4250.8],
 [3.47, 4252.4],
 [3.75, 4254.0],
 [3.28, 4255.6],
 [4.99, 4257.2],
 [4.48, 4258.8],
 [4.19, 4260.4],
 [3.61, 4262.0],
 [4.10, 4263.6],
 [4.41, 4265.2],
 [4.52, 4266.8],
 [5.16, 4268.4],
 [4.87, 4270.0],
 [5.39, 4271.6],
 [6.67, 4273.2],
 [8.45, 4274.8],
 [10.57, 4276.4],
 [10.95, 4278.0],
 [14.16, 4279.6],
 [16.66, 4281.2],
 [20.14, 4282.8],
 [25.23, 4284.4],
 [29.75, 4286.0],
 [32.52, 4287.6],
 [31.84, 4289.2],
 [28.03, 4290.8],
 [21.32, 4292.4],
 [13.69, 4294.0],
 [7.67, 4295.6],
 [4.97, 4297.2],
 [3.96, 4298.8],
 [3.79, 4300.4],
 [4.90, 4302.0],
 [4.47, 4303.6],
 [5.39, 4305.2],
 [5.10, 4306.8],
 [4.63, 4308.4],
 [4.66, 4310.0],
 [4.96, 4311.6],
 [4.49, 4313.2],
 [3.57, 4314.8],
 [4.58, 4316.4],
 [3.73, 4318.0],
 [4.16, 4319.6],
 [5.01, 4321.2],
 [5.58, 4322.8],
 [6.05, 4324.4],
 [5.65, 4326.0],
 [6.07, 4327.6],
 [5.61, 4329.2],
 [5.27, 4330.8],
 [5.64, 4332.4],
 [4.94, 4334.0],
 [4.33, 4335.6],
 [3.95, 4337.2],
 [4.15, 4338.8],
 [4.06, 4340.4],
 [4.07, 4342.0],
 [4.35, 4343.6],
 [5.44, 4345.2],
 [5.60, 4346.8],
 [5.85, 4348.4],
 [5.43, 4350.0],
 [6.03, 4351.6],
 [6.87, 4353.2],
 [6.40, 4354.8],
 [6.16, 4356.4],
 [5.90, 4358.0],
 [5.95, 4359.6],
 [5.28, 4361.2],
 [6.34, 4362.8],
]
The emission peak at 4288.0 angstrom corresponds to [O II]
